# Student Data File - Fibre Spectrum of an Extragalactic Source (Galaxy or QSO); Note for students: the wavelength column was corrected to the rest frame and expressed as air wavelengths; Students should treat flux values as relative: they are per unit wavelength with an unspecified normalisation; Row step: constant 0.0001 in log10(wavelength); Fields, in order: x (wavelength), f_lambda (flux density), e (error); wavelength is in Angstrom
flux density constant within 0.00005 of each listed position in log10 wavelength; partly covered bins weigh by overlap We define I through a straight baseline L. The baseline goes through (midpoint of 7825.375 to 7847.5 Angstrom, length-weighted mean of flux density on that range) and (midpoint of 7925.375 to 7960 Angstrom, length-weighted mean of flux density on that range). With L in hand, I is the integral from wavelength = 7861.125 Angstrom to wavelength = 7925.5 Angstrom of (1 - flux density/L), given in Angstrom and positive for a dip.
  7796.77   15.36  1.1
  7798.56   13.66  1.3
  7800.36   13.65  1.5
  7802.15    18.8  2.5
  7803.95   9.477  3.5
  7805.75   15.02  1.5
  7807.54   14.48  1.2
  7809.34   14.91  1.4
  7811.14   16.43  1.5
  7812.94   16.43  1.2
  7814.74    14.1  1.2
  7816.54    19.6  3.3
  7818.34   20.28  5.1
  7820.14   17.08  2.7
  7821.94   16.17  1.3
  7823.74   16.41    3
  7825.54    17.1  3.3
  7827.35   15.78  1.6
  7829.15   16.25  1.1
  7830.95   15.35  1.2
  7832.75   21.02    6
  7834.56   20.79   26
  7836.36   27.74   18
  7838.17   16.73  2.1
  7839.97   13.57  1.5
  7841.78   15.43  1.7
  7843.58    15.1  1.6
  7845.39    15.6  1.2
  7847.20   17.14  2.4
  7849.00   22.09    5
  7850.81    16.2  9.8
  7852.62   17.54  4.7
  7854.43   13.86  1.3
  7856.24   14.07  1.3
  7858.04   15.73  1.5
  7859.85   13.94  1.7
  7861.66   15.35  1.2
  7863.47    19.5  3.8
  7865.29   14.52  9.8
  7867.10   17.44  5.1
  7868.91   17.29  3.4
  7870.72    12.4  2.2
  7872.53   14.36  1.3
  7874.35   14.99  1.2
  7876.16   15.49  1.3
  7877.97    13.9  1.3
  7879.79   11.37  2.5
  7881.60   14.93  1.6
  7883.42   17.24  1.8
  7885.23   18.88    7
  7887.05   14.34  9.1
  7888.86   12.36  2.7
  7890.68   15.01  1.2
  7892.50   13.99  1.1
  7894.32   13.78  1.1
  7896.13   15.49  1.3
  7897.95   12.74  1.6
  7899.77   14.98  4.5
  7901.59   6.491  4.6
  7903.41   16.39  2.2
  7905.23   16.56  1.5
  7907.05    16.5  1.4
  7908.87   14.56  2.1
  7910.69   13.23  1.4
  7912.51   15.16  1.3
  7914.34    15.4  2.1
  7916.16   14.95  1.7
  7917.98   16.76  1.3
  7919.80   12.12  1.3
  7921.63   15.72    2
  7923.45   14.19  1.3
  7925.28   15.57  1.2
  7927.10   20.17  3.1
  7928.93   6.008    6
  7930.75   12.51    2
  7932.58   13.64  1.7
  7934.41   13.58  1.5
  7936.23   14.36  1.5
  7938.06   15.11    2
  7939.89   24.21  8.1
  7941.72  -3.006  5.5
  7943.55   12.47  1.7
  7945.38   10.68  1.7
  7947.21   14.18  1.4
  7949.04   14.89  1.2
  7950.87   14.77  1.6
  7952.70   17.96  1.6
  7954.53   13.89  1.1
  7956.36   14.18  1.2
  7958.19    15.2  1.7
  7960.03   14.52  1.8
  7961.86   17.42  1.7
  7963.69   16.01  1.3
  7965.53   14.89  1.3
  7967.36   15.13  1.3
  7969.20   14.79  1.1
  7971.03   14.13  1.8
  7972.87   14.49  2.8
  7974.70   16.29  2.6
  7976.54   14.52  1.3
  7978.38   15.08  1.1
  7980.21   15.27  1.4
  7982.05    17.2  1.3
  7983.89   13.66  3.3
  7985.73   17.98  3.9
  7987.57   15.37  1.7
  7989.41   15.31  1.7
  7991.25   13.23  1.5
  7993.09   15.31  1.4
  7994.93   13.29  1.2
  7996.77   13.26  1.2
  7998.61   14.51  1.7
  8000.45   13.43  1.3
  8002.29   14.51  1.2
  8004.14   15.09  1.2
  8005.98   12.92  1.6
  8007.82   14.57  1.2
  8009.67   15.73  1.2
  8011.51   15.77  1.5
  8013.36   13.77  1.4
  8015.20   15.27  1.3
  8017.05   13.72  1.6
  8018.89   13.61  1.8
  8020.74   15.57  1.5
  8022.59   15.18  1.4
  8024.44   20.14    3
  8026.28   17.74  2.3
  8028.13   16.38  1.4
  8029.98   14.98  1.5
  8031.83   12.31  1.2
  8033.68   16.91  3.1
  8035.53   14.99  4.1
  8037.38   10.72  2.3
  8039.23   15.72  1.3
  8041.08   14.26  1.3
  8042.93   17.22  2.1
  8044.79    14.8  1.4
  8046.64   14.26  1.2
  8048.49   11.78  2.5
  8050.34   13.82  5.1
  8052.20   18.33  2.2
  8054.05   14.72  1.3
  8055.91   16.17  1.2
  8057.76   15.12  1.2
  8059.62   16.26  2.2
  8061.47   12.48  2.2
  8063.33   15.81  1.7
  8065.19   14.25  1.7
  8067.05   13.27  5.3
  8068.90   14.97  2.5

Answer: 2.6 Angstrom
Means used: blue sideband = 17.5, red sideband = 13.7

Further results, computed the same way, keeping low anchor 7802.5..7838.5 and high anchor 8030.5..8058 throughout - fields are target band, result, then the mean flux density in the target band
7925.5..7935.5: 1.6 Angstrom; 13.4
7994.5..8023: 1.3 Angstrom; 14.4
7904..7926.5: 1.3 Angstrom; 15.2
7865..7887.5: 1.8 Angstrom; 15.2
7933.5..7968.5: 3.3 Angstrom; 14.2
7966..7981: 0.5 Angstrom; 15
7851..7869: 0.9 Angstrom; 15.9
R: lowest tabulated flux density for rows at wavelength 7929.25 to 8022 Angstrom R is -3.006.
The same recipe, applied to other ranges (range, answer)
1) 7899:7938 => 6.008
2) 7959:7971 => 14.52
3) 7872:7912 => 6.491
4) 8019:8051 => 10.72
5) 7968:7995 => 13.23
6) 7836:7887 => 11.37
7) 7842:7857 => 13.86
